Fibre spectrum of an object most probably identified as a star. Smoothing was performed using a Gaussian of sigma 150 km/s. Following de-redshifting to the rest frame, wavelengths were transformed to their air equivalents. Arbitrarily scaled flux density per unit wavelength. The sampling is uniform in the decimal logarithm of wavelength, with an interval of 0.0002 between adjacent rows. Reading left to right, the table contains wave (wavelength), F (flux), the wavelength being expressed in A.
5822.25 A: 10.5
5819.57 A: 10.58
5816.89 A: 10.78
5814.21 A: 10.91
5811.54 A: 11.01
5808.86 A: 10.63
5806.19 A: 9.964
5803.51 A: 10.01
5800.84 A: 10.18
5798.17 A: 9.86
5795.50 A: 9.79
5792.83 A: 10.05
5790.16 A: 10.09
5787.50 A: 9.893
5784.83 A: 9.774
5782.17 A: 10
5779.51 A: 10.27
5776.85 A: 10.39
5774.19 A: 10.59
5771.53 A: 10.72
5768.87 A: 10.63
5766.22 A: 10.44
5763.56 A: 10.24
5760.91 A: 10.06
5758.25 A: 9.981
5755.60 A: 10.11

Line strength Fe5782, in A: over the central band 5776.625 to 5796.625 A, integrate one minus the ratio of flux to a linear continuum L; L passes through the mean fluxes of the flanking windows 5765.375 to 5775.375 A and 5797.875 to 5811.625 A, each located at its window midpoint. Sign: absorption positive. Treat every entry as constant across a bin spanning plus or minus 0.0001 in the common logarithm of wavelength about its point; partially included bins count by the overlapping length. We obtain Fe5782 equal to 0.8 A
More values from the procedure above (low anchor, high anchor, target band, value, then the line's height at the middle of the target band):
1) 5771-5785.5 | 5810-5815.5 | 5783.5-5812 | 1.55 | 10.7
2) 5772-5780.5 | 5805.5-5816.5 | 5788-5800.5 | 0.72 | 10.6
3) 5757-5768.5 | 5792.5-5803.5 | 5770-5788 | -0.27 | 10.1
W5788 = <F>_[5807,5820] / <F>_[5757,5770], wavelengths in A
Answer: 1.0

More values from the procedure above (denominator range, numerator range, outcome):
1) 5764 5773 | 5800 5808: 0.95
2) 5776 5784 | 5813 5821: 1.05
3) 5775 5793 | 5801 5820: 1.04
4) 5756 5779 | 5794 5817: 1.00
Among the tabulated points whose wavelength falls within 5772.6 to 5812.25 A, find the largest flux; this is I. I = 11.01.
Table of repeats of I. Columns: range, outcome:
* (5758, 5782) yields 10.72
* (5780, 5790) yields 10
